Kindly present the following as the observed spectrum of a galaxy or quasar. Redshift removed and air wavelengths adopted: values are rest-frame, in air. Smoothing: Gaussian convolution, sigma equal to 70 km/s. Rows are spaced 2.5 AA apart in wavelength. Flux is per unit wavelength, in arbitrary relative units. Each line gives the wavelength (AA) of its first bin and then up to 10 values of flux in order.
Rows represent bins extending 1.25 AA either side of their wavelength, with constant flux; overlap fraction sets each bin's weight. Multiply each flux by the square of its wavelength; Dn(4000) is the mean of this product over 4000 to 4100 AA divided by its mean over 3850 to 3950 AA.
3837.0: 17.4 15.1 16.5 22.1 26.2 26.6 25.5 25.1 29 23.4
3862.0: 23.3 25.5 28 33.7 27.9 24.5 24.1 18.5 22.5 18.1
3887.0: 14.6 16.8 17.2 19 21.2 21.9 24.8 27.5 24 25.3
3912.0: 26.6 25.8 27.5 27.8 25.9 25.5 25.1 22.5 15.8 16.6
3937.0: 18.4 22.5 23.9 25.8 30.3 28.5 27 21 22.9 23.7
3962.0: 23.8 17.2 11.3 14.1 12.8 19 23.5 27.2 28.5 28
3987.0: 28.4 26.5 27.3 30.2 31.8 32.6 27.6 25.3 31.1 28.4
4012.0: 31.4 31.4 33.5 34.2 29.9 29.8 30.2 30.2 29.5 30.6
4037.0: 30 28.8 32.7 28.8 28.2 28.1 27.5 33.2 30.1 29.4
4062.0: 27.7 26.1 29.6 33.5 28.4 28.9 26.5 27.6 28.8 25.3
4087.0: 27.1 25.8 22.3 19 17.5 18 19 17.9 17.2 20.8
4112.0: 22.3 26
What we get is 1.29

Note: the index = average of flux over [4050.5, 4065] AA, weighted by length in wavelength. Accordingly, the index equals 29.1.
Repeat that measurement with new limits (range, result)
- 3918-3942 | 22.4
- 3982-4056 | 29.8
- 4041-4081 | 29.1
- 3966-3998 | 23.8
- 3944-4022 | 26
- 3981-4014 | 29.1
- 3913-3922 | 26.9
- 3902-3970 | 23.3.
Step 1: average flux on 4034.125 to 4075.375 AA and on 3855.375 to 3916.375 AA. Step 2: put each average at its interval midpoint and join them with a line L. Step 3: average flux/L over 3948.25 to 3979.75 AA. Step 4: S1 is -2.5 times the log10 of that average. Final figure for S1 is 0.26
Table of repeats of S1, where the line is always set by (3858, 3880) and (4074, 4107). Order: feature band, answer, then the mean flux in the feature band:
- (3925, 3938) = 0.24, 20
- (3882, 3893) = 0.42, 17.3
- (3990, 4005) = -0.21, 29.2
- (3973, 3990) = -0.06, 25.7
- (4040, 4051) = -0.24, 29.4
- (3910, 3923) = -0.06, 26.7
